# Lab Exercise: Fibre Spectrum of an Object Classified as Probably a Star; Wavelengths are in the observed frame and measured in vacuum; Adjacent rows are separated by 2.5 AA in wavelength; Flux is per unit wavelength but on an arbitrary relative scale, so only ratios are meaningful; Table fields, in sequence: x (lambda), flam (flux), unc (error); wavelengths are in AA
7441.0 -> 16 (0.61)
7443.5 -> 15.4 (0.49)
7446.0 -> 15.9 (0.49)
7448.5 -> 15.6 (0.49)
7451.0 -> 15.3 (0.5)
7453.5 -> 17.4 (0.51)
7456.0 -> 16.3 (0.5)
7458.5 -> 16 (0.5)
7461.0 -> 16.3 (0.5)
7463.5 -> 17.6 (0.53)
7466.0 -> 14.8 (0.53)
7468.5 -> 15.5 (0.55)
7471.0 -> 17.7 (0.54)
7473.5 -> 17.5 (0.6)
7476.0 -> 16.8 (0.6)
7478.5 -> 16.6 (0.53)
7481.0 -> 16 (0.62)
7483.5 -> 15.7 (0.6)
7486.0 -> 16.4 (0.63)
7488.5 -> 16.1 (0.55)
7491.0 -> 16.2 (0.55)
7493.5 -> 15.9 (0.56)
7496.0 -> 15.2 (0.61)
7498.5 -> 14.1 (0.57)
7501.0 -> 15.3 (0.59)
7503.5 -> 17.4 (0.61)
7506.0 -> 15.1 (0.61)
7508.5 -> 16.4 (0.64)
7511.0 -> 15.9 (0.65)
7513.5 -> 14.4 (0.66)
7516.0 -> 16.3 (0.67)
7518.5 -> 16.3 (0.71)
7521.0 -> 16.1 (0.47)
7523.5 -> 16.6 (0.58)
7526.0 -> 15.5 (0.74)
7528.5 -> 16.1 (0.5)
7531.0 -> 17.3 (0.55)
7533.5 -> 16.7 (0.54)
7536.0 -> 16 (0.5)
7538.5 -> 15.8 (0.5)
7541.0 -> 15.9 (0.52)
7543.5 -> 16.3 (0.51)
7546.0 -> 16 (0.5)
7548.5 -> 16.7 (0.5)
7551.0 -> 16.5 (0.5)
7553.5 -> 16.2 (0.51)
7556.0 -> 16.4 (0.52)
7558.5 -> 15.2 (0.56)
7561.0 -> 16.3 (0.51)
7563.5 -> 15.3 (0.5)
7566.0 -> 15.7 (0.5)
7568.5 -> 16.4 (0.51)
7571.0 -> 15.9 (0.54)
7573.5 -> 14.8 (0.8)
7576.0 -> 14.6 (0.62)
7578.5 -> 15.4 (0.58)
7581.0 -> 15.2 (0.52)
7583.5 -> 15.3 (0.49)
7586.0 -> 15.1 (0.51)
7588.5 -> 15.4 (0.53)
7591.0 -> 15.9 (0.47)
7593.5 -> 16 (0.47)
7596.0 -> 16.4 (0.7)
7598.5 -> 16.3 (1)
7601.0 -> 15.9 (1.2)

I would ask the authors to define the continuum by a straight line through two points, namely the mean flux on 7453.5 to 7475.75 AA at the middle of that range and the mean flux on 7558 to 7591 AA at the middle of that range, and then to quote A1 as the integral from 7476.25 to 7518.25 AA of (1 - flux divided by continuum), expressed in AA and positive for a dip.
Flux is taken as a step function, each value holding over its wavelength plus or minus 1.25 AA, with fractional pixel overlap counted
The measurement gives 0.9 AA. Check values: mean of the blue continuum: 16.5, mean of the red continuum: 15.5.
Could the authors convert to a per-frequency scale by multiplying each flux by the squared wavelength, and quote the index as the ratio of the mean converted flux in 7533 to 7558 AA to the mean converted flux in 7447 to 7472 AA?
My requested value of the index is 1.0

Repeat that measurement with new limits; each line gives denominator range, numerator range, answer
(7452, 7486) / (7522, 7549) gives 1.00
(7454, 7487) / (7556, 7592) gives 0.97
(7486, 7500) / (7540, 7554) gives 1.06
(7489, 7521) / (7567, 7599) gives 1.01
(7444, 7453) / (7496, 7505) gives 1.00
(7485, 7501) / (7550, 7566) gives 1.04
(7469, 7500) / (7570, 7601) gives 0.99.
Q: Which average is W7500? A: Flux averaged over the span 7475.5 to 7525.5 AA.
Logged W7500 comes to 15.9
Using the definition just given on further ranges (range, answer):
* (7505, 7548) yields 16.1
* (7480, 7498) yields 15.9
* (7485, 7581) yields 15.9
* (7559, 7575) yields 15.7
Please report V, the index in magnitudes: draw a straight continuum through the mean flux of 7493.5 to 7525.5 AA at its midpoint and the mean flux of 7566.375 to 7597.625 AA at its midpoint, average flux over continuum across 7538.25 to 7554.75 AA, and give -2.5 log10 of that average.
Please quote -0.04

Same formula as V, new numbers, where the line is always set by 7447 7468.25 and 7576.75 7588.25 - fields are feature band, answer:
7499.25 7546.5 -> -0.027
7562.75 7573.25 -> -0.029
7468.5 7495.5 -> -0.030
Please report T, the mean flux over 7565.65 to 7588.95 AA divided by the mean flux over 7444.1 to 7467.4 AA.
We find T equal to 0.95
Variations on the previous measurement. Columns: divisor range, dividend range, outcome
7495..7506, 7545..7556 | 1.06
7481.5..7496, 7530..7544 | 1.02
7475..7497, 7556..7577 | 0.97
